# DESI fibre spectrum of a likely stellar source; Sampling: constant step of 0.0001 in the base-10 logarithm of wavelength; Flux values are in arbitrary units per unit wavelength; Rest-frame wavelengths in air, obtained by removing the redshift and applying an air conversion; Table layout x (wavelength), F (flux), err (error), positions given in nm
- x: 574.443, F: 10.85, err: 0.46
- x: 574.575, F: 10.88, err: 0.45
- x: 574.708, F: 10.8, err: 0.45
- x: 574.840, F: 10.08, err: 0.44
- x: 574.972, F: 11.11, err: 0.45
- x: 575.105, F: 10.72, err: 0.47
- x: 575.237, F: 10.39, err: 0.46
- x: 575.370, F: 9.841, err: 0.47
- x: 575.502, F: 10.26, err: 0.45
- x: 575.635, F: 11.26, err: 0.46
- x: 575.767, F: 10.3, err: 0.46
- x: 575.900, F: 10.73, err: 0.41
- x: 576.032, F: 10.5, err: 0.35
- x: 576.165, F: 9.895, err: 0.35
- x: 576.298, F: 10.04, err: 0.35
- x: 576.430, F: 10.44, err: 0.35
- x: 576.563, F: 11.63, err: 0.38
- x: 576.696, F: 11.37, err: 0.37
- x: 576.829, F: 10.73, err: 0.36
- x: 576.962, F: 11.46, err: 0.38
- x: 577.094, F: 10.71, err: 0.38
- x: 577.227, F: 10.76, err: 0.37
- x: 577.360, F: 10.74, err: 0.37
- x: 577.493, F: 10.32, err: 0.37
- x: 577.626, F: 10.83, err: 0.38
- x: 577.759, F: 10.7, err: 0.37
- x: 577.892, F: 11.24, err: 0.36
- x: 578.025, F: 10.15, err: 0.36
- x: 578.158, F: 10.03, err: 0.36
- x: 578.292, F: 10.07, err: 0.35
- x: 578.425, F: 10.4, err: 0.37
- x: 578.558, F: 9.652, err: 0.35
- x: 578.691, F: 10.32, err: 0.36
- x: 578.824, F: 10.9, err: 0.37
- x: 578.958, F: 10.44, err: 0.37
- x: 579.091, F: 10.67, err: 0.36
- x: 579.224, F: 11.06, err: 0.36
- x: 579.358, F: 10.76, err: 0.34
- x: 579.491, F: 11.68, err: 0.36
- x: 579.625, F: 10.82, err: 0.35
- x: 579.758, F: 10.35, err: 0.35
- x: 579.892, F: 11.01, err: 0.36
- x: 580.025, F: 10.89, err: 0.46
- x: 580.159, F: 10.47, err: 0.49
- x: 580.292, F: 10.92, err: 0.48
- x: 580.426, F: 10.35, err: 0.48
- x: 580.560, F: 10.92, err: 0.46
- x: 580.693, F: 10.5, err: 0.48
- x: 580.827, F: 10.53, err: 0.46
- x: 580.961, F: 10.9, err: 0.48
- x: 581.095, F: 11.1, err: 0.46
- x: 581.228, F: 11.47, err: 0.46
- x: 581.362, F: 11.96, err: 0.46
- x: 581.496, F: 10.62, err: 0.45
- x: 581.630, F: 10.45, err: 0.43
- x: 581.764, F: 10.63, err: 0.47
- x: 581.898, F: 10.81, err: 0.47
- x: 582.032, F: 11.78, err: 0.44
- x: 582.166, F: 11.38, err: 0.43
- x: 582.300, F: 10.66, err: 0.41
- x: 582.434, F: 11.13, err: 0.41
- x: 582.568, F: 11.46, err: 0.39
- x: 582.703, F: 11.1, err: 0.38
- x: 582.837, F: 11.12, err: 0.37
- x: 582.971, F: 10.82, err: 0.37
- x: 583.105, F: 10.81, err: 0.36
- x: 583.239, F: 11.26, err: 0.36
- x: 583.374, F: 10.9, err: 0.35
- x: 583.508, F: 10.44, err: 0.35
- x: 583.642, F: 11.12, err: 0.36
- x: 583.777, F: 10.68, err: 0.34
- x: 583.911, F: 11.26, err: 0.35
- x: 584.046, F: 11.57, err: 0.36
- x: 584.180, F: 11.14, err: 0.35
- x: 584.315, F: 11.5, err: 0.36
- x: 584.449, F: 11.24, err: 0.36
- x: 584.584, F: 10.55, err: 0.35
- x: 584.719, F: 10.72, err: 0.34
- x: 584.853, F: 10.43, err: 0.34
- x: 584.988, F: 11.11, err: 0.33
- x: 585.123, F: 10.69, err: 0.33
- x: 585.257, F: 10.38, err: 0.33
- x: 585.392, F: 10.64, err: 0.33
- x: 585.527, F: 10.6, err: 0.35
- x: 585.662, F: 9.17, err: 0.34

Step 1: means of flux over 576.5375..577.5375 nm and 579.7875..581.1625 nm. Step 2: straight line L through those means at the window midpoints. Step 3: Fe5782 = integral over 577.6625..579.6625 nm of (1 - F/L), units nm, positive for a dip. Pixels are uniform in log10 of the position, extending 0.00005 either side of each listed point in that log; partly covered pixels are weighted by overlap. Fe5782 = 0.048 nm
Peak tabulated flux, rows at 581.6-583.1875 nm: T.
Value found 11.78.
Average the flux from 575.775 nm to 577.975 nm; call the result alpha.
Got 10.7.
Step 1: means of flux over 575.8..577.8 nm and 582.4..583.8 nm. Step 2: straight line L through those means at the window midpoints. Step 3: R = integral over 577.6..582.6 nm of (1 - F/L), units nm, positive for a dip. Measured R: 0.03 nm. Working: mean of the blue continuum 10.7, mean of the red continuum 11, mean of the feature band 10.8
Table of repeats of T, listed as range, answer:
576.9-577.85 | 11.46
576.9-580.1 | 11.68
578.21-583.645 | 11.96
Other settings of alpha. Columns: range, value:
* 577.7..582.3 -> 10.8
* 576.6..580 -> 10.7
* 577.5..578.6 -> 10.4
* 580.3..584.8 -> 11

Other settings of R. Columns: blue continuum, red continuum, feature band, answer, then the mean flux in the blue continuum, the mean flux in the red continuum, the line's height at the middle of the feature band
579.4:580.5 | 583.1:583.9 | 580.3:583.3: -0.04 nm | 10.8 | 10.9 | 10.9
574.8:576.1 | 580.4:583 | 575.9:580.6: 0.03 nm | 10.5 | 11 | 10.7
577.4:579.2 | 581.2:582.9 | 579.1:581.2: -0.01 nm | 10.5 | 11.1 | 10.8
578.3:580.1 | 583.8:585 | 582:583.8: -0.02 nm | 10.7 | 11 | 10.9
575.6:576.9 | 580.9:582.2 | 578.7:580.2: 0.02 nm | 10.7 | 11.1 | 10.9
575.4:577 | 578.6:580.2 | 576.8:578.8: 0.03 nm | 10.7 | 10.8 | 10.7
